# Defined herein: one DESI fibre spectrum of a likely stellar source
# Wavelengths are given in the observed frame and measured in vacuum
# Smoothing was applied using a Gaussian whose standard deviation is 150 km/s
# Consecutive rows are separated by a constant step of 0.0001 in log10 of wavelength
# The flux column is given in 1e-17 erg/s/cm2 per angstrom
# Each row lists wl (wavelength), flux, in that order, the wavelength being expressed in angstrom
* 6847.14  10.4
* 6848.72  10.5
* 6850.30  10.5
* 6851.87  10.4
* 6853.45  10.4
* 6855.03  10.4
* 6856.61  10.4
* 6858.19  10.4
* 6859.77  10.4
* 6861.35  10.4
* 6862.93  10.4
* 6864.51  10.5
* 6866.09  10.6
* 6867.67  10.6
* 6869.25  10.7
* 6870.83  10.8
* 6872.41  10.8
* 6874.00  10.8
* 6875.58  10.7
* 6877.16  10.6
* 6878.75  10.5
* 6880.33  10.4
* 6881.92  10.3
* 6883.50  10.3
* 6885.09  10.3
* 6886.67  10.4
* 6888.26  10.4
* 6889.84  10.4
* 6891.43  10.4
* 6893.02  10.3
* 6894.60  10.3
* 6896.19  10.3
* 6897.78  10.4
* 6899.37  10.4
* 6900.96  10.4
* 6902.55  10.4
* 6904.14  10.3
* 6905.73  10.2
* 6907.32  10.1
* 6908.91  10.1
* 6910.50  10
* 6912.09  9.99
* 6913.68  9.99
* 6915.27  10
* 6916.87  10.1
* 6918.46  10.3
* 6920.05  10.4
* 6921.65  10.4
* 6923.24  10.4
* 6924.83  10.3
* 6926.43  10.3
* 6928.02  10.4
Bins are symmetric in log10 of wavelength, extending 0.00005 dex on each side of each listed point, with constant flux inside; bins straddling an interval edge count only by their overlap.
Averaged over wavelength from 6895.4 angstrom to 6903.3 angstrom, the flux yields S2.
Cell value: 10.4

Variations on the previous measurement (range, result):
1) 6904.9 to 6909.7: 10.1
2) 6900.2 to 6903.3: 10.4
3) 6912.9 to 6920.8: 10.2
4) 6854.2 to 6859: 10.4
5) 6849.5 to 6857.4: 10.4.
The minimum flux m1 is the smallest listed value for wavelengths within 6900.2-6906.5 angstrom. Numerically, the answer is 10.2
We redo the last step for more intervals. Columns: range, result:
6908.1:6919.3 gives 9.99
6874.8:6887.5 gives 10.3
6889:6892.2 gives 10.4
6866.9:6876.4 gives 10.6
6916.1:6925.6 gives 10.1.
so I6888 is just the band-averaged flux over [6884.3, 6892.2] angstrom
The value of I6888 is 10.4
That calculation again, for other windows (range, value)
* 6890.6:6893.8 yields 10.3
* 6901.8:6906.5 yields 10.3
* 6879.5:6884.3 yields 10.3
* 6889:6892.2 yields 10.4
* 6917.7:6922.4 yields 10.4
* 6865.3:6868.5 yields 10.6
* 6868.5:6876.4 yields 10.8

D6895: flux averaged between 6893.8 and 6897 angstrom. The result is 10.3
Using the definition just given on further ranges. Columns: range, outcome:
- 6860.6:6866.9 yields 10.5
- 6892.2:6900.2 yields 10.3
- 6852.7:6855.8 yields 10.4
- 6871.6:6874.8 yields 10.8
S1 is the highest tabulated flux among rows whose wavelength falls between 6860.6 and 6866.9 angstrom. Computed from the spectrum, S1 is 10.6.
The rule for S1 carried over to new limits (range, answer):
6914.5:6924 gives 10.4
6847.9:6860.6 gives 10.5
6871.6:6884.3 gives 10.8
